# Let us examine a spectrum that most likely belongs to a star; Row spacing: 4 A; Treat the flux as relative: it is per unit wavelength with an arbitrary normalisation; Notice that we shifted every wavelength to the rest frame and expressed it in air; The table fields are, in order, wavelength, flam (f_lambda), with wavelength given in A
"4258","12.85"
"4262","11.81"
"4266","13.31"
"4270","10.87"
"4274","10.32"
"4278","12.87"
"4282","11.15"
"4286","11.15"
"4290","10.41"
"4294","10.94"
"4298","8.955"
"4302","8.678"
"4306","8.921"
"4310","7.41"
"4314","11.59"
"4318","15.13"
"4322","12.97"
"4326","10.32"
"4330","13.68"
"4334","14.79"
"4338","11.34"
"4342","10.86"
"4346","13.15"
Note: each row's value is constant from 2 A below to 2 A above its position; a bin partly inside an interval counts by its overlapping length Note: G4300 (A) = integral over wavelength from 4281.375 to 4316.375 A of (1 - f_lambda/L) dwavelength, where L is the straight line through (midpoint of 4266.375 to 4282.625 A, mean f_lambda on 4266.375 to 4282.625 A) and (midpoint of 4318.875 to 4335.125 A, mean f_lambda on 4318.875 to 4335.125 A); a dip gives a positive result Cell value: 6.5 A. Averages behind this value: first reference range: 11.5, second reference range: 13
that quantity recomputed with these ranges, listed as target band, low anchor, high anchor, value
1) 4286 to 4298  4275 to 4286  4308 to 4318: 0.9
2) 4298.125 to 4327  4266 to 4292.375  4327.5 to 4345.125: 3.5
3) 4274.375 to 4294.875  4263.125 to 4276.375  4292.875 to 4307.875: -1.6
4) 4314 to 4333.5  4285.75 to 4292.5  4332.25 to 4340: -1.0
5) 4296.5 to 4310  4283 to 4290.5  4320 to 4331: 3.3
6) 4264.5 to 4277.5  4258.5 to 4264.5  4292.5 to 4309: -0.1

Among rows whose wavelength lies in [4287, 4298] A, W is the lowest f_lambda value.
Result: 8.955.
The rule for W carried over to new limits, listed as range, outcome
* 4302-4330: 7.41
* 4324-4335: 10.32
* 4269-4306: 8.678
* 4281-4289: 11.15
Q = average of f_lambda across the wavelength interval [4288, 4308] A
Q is 9.58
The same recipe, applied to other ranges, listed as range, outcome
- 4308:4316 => 9.5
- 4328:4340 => 13.3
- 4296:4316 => 9.11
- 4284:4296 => 10.8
